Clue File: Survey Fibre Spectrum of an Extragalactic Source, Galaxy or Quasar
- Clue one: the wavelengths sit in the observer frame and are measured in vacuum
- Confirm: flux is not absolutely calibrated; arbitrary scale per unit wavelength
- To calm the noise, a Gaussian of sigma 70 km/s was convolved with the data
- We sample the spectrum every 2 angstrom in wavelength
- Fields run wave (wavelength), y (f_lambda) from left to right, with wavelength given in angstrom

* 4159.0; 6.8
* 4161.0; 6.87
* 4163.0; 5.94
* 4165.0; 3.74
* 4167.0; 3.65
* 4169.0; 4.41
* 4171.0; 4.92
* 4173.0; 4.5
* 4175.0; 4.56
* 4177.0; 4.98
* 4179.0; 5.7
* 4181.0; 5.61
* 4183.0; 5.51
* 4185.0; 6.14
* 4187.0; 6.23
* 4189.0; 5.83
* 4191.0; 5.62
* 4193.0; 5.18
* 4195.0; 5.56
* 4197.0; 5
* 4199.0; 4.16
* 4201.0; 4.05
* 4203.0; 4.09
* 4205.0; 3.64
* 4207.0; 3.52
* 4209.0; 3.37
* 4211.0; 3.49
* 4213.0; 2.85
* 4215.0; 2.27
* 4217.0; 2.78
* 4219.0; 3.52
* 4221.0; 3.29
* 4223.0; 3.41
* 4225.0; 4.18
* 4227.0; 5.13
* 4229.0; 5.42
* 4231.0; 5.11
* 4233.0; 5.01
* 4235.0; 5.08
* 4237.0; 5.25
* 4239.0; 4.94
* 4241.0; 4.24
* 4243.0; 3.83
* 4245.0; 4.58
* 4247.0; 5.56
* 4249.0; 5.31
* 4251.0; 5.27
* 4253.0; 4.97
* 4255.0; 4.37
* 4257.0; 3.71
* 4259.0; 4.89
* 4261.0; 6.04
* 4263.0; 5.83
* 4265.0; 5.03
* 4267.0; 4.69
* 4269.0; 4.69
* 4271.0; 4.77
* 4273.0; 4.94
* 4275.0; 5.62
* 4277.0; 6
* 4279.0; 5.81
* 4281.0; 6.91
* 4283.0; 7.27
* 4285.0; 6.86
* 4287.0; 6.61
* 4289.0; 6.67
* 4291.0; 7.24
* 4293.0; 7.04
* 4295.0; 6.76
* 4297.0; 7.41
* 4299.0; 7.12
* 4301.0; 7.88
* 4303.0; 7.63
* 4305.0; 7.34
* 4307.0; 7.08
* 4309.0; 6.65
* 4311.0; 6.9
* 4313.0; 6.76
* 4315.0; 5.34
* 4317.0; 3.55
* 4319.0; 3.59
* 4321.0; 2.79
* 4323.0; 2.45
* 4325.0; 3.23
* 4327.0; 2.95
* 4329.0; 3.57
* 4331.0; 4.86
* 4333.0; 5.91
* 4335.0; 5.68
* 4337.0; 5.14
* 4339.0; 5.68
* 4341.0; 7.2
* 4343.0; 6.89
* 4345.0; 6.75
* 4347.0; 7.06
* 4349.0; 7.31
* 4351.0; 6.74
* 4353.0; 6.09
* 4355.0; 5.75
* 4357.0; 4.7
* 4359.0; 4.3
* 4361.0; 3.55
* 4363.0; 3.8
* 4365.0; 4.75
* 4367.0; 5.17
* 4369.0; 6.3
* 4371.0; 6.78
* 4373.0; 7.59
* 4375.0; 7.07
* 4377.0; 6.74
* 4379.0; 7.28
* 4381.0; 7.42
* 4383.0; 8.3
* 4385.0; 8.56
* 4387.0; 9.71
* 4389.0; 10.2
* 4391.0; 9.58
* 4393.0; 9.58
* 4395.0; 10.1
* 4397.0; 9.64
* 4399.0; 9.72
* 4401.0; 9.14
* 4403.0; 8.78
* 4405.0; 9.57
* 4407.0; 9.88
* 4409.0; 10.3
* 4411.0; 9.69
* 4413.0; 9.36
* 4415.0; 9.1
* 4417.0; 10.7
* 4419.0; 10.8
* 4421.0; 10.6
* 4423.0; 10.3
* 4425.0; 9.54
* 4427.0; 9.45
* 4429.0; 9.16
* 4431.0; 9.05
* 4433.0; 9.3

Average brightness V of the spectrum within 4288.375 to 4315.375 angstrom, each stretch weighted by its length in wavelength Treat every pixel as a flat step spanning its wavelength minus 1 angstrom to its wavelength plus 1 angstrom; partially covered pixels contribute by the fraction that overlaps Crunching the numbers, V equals 7.03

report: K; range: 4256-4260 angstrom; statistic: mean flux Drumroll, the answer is 4.3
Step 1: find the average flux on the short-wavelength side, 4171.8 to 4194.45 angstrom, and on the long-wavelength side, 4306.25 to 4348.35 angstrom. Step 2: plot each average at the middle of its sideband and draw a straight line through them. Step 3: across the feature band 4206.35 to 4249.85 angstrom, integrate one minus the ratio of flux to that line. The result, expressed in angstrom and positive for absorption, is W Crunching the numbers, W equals 9.6 angstrom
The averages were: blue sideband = 5.44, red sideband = 5.25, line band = 4.19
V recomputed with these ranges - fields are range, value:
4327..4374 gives 5.66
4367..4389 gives 7.58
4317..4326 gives 3.07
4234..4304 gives 5.74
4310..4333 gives 4.26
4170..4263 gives 4.64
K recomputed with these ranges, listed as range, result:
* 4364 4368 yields 4.96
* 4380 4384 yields 7.86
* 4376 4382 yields 7.15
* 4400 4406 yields 9.16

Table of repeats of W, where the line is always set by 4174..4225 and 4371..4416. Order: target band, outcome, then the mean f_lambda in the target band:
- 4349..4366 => 6.2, 5.1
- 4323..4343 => 7.0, 4.89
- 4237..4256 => 2.4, 4.81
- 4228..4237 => 0.0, 5.17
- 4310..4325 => 5.7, 4.4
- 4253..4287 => 3.3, 5.48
